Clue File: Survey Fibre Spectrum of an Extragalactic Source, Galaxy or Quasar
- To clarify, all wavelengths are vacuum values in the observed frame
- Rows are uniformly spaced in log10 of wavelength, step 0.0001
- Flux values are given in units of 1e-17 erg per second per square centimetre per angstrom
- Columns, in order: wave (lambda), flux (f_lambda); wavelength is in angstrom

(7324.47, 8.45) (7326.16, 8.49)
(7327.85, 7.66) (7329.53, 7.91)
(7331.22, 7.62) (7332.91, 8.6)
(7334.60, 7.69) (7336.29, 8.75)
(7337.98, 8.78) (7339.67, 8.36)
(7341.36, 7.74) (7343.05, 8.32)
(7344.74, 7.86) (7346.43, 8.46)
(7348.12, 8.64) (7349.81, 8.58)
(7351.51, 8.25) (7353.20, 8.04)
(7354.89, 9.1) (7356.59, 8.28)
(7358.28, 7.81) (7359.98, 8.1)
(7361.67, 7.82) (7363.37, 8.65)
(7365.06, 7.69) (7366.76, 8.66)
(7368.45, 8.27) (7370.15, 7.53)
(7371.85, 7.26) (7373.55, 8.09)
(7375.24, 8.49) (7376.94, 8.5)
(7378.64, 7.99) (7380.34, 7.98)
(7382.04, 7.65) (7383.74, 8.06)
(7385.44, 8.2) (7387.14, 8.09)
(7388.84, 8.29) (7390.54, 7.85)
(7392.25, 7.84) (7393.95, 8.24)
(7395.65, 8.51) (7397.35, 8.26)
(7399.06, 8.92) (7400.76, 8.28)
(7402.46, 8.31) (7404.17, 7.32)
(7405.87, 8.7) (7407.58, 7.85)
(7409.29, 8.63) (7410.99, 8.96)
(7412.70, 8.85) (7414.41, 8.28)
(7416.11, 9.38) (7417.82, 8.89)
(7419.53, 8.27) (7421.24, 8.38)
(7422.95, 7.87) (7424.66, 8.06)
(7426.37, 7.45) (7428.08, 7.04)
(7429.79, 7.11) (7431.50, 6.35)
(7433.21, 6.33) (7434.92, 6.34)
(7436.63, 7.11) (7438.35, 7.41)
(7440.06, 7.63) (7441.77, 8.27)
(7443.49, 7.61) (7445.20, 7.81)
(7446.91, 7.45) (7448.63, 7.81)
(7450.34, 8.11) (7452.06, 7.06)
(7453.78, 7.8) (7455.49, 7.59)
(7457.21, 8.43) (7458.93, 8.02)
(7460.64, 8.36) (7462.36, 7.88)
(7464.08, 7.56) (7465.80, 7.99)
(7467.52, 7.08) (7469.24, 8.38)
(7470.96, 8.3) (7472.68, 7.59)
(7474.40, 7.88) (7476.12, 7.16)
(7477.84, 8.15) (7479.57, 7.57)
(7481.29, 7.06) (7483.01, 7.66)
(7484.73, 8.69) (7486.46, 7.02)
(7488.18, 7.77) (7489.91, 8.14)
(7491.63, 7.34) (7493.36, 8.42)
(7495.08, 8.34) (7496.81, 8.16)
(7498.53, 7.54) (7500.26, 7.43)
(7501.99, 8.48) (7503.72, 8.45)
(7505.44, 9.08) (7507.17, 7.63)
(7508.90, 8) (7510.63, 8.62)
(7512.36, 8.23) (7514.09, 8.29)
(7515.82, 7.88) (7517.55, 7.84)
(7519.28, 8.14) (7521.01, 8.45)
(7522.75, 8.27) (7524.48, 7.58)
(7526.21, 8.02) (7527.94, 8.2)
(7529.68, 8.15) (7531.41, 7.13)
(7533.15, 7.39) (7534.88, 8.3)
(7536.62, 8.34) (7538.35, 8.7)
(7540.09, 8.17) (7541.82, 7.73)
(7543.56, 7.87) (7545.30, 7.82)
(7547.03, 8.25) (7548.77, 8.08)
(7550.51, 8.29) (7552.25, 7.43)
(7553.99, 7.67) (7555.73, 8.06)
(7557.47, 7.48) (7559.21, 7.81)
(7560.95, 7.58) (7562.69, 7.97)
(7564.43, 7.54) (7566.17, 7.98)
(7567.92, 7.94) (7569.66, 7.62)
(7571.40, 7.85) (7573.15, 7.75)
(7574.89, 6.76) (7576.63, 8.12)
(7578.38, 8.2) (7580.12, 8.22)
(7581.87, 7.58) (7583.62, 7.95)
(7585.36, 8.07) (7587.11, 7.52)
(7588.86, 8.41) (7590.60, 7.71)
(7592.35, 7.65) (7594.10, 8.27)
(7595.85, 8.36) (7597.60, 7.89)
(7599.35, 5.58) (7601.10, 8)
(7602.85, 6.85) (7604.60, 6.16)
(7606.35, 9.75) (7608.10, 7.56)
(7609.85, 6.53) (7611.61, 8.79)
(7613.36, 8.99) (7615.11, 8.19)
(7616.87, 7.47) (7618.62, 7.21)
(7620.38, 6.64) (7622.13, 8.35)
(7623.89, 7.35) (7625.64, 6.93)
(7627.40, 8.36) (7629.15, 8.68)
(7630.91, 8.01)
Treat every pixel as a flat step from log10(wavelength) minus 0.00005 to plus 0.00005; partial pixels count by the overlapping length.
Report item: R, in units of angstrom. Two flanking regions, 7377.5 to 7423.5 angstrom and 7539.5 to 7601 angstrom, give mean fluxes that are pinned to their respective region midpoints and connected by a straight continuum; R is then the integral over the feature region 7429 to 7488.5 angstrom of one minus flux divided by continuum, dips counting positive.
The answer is 3.8 angstrom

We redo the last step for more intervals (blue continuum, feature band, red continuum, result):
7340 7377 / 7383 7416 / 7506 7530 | -0.6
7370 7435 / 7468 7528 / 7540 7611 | -0.8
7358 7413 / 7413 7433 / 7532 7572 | 0.5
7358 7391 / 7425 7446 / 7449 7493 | 1.8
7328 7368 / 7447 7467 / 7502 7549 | 0.8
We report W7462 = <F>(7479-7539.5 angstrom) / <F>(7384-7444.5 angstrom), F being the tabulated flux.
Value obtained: 1.01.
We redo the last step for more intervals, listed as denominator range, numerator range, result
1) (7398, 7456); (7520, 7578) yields 1.00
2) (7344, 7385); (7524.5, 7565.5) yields 0.97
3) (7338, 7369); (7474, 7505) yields 0.95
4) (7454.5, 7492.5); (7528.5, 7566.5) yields 1.01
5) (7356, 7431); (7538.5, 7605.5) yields 0.95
